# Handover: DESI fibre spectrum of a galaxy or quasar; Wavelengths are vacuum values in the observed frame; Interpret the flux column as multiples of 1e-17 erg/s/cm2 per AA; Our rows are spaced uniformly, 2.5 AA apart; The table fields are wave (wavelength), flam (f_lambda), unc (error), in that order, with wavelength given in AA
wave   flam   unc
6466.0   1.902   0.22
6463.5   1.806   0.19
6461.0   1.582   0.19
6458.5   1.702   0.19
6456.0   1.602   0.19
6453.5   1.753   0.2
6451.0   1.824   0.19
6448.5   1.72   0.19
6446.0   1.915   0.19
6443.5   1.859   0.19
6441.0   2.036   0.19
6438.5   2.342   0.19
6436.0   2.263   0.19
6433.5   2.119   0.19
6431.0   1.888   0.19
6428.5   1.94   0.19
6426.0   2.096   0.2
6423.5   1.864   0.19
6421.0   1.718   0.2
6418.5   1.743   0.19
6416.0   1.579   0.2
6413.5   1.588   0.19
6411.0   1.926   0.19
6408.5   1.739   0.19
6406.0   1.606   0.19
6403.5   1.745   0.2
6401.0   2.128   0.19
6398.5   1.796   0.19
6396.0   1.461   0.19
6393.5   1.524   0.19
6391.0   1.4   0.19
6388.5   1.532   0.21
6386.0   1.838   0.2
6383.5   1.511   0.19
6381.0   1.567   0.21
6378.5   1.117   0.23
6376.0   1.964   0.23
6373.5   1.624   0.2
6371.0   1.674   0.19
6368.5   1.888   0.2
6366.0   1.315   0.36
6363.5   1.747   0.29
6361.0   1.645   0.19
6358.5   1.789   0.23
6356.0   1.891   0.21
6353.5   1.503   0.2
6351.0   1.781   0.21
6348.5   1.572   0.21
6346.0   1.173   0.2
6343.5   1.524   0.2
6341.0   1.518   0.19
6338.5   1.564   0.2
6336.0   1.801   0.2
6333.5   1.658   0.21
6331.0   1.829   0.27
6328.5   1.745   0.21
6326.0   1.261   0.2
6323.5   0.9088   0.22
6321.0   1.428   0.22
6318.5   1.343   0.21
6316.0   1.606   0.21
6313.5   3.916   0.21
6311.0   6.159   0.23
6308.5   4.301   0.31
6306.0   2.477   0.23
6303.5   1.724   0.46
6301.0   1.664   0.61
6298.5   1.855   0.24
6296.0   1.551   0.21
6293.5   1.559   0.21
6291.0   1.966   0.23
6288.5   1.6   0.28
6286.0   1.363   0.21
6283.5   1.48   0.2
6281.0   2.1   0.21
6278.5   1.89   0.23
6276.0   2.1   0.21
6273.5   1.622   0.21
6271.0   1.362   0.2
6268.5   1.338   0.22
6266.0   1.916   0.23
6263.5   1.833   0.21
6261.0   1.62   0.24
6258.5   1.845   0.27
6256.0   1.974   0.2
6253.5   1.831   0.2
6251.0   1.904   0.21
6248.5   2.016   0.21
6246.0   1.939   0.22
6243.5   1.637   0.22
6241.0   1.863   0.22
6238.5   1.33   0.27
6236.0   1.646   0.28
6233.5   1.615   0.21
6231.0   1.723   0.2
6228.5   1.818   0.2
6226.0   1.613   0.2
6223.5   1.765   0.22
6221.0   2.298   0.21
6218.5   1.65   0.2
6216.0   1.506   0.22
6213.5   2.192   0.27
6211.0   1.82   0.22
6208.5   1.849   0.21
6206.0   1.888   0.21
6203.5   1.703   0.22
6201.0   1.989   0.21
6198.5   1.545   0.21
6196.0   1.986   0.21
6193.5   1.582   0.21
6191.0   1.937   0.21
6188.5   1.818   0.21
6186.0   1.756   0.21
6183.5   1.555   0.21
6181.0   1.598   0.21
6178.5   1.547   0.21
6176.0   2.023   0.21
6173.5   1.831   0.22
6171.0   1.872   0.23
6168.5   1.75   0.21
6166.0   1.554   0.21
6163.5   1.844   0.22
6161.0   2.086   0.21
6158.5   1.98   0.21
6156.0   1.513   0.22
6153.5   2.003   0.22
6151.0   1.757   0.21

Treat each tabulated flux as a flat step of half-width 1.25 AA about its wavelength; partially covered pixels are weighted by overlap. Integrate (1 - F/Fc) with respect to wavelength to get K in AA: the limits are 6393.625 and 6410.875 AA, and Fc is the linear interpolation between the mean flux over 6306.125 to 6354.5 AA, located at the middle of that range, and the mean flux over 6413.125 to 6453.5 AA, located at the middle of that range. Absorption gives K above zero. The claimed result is 1.8 AA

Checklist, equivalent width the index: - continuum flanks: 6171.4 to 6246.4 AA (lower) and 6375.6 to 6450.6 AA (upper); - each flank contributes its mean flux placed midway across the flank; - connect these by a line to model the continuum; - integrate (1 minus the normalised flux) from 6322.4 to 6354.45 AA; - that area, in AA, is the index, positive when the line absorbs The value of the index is 4.5 AA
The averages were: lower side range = 1.77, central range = 1.53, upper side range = 1.78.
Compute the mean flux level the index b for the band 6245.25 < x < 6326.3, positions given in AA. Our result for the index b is 1.99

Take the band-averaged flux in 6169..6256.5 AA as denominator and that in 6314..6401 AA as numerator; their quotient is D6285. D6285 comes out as 0.9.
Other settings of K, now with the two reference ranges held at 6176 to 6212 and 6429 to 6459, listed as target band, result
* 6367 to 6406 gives 4.96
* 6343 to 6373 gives 3.88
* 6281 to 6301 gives 1.85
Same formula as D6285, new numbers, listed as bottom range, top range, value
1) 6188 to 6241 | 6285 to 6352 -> 1.10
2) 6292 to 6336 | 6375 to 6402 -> 0.75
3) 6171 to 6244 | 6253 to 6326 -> 1.13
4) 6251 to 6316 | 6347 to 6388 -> 0.78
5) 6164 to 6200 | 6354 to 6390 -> 0.94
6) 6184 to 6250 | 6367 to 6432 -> 0.96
